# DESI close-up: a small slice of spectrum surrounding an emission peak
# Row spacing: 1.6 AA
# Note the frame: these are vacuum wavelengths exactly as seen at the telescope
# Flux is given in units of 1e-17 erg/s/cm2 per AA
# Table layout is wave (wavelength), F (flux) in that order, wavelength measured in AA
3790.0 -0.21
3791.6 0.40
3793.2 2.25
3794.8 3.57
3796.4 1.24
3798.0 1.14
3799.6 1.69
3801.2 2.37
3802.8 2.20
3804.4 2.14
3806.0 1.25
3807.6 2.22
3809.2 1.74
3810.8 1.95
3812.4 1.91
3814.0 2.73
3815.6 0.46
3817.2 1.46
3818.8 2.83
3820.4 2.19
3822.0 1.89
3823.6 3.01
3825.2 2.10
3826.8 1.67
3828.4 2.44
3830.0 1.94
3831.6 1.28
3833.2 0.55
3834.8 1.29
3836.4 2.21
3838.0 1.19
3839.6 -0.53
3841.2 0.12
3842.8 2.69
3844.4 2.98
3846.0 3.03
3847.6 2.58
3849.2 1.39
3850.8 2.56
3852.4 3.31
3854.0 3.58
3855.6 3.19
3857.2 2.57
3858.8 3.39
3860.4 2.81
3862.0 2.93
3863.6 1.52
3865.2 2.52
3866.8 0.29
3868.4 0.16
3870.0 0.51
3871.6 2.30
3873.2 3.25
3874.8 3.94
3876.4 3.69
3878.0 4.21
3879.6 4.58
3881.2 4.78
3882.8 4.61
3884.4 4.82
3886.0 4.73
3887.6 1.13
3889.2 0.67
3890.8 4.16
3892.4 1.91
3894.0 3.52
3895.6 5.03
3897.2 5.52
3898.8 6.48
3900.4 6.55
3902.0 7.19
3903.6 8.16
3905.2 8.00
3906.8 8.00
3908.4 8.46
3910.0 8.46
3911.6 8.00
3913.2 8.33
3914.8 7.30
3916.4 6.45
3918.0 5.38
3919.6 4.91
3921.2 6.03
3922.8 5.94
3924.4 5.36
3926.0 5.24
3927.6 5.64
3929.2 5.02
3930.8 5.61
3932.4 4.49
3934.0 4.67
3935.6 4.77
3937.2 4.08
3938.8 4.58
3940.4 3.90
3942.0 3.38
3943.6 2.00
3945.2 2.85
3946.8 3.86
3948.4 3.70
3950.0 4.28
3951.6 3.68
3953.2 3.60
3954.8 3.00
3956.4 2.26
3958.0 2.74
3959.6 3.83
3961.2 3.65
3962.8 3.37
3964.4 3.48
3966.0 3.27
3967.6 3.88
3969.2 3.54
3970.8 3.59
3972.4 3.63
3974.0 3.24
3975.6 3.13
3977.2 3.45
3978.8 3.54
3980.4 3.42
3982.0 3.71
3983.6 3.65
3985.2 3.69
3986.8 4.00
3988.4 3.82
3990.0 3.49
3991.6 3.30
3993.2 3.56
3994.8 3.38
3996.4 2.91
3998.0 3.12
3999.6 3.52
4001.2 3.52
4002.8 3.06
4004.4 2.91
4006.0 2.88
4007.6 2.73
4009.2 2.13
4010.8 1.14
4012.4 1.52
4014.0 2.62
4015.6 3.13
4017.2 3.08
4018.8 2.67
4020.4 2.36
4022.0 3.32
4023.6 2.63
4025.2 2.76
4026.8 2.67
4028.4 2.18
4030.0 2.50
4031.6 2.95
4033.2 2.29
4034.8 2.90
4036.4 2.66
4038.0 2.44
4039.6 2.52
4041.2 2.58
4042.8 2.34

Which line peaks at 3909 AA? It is Ly-alpha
